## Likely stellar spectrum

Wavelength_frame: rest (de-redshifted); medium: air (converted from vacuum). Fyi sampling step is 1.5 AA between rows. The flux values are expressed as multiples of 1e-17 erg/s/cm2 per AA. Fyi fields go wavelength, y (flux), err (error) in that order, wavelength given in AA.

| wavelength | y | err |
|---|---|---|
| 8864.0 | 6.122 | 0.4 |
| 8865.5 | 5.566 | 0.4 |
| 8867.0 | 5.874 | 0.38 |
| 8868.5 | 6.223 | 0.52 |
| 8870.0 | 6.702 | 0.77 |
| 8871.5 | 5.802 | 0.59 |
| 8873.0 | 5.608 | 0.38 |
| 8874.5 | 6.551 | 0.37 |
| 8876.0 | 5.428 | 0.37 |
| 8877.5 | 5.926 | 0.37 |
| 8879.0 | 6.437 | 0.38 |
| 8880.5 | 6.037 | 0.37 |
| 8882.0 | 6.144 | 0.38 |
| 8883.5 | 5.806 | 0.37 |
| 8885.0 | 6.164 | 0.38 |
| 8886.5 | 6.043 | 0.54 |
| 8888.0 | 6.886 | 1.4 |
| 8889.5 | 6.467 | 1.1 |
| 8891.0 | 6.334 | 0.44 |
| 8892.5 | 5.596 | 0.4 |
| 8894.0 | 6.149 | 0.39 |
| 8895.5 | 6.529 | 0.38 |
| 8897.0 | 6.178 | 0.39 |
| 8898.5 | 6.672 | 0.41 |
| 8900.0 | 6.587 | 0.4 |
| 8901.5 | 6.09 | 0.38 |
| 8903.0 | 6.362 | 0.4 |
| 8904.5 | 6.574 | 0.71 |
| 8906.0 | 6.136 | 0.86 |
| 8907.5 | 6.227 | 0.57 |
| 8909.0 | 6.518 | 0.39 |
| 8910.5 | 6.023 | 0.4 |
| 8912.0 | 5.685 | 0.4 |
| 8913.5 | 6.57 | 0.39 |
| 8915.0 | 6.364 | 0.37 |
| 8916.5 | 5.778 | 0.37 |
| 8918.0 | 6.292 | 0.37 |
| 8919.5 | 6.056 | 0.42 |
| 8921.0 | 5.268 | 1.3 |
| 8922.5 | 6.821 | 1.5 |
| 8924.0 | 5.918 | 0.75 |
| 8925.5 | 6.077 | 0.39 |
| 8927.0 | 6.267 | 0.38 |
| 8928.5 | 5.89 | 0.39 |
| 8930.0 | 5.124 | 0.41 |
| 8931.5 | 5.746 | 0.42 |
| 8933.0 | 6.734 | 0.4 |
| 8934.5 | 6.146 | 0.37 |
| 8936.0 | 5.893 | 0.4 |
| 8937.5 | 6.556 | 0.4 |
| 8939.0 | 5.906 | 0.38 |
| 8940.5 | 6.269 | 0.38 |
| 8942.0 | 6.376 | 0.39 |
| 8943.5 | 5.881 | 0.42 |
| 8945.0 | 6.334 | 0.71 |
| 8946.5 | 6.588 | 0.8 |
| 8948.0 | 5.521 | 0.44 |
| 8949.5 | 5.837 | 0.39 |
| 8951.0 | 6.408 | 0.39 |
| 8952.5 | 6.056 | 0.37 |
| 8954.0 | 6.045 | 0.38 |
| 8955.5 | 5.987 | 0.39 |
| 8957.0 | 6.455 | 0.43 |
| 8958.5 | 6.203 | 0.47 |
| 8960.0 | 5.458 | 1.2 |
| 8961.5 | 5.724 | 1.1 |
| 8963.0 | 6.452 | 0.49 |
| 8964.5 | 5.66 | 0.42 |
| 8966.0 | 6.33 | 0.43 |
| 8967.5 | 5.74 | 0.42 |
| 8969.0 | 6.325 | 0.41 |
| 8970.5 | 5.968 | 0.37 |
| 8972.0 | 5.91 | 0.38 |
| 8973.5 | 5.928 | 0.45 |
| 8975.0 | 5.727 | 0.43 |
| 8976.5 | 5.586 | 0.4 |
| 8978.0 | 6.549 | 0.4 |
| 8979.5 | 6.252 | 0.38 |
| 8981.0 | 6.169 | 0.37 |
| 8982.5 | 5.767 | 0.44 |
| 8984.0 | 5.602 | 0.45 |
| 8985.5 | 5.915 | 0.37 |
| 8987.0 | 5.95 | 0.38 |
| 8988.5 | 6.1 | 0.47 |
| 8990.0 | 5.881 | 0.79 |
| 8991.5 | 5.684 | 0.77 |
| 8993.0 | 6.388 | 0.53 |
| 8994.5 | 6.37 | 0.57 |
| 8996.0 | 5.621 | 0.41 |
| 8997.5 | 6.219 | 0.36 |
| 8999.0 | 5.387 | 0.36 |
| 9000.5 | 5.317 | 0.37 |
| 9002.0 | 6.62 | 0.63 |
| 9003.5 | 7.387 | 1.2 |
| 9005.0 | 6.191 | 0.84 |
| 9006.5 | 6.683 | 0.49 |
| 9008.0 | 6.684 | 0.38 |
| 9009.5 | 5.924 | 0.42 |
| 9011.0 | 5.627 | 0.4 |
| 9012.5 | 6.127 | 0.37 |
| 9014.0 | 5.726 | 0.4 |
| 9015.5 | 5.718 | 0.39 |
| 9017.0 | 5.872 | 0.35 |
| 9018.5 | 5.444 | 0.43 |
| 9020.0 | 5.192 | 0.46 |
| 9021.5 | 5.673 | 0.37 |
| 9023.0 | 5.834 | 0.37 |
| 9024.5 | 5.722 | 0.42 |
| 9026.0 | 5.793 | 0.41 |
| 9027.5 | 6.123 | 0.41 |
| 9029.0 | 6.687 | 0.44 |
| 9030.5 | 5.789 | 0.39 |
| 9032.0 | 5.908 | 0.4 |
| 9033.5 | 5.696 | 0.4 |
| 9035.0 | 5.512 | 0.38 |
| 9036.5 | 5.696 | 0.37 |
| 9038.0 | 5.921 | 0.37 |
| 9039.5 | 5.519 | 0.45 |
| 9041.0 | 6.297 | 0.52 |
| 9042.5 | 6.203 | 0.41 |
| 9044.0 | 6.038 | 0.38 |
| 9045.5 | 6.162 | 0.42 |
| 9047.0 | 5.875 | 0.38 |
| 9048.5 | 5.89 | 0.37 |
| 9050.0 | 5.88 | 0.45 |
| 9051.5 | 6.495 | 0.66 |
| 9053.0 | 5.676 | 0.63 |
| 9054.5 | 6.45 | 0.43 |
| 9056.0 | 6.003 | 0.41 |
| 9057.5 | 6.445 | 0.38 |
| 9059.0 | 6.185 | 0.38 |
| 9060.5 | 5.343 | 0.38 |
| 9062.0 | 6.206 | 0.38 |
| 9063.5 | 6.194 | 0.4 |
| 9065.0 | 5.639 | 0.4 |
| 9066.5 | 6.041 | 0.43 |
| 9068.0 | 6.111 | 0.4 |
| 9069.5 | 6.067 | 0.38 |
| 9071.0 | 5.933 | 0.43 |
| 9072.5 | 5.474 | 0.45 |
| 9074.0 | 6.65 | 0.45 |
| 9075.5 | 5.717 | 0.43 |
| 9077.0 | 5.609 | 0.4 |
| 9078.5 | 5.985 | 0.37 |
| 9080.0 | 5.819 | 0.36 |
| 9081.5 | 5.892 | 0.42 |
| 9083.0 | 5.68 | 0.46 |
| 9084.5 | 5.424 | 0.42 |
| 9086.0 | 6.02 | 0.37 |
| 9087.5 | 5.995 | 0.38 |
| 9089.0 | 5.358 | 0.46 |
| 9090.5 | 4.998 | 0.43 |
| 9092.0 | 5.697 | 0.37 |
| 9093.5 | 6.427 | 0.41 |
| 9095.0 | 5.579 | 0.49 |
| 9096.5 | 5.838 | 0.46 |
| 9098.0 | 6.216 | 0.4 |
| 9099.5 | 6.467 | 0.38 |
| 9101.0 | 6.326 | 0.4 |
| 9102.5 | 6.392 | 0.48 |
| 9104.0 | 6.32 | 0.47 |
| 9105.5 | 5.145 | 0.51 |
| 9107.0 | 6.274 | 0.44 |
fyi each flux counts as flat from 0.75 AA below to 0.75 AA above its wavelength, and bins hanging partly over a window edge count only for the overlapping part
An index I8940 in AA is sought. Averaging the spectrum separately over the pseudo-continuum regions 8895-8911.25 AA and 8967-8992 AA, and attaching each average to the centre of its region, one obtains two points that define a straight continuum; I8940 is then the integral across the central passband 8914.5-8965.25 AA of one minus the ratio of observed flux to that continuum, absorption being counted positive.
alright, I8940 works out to 0.8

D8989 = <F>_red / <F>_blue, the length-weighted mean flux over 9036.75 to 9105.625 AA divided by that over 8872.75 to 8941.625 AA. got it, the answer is 0.97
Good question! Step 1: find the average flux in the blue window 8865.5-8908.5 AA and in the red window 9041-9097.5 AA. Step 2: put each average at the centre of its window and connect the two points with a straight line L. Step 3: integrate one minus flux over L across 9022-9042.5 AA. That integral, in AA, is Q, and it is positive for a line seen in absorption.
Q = 0.3 AA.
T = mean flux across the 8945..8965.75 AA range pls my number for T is 6.05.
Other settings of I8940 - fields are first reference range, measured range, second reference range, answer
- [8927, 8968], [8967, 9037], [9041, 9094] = 0.5 AA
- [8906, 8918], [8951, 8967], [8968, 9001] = -0.1 AA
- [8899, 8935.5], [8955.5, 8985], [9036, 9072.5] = 0.5 AA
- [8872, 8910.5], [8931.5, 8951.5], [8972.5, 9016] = -0.1 AA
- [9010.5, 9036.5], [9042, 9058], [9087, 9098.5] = -0.9 AA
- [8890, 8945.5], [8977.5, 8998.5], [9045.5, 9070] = 0.3 AA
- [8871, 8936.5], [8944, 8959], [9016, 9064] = -0.2 AA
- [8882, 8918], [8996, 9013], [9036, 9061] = -0.2 AA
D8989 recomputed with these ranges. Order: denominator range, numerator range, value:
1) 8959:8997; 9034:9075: 1.00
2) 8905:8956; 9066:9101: 0.96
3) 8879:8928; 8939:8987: 0.97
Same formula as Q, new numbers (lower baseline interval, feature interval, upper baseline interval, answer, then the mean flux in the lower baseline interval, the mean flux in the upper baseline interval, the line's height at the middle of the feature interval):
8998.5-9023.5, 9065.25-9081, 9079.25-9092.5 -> -0.6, 5.97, 5.65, 5.71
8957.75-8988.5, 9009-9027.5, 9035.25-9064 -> 0.8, 5.96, 6.01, 5.99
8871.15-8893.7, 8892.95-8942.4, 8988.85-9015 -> -0.6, 6.09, 6.1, 6.09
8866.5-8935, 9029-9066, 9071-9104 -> -0.2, 6.15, 5.89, 5.95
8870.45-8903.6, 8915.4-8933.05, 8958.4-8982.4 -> 0.3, 6.18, 5.99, 6.09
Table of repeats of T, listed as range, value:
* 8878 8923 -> 6.22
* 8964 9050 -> 5.96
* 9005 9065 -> 5.95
